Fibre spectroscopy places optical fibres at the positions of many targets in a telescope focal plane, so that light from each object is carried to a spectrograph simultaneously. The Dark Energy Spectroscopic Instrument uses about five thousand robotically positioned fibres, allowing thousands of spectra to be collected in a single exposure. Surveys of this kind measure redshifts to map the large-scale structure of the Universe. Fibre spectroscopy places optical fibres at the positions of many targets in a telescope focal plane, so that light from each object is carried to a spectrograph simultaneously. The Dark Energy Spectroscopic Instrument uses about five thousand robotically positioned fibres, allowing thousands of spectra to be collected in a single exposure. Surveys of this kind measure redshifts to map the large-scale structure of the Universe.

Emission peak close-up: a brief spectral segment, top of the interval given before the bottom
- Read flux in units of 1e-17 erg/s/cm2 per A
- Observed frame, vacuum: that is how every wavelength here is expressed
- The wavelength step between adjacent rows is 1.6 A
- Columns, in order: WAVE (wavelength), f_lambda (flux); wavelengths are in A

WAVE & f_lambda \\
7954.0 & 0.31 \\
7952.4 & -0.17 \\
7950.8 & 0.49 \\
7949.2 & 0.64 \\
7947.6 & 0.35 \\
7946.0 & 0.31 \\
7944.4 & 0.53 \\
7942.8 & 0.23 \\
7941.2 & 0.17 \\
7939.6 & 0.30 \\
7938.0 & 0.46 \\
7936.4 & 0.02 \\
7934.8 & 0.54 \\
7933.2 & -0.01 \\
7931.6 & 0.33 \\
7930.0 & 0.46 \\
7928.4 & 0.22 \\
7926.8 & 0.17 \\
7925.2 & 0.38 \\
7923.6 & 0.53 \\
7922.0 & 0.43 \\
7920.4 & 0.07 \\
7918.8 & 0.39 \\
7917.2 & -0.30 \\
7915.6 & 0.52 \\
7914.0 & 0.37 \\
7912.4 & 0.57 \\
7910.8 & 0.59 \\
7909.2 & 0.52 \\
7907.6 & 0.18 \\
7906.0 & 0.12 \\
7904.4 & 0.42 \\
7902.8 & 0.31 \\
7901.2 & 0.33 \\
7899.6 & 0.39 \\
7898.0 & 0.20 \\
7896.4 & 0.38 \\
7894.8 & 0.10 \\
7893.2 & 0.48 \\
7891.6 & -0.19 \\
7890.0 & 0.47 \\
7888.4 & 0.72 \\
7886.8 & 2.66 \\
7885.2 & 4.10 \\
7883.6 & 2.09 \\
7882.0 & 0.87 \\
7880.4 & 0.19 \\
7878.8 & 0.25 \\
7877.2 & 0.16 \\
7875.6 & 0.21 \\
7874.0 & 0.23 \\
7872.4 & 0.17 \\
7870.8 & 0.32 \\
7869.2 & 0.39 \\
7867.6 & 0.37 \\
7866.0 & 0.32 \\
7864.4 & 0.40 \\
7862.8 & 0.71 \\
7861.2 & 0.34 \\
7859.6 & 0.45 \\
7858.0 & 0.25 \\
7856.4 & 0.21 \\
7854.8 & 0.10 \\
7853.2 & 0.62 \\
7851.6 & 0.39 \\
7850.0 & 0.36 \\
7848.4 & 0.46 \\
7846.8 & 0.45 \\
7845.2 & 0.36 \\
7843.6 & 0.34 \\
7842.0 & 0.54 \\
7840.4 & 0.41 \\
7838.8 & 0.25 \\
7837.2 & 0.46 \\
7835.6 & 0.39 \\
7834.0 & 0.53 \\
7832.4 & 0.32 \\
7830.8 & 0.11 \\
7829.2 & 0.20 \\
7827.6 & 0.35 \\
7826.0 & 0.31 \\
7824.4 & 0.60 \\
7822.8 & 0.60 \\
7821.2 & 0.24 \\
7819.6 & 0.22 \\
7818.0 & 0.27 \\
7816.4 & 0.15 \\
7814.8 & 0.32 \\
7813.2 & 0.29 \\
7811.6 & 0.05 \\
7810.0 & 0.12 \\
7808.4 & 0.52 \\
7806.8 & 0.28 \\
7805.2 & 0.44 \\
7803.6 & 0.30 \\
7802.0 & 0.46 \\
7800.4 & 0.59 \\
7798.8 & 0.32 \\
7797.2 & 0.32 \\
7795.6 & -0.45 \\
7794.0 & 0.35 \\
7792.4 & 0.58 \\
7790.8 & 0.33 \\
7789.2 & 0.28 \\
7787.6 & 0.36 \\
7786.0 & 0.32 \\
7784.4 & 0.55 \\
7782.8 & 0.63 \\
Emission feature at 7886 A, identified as H-alpha 6563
